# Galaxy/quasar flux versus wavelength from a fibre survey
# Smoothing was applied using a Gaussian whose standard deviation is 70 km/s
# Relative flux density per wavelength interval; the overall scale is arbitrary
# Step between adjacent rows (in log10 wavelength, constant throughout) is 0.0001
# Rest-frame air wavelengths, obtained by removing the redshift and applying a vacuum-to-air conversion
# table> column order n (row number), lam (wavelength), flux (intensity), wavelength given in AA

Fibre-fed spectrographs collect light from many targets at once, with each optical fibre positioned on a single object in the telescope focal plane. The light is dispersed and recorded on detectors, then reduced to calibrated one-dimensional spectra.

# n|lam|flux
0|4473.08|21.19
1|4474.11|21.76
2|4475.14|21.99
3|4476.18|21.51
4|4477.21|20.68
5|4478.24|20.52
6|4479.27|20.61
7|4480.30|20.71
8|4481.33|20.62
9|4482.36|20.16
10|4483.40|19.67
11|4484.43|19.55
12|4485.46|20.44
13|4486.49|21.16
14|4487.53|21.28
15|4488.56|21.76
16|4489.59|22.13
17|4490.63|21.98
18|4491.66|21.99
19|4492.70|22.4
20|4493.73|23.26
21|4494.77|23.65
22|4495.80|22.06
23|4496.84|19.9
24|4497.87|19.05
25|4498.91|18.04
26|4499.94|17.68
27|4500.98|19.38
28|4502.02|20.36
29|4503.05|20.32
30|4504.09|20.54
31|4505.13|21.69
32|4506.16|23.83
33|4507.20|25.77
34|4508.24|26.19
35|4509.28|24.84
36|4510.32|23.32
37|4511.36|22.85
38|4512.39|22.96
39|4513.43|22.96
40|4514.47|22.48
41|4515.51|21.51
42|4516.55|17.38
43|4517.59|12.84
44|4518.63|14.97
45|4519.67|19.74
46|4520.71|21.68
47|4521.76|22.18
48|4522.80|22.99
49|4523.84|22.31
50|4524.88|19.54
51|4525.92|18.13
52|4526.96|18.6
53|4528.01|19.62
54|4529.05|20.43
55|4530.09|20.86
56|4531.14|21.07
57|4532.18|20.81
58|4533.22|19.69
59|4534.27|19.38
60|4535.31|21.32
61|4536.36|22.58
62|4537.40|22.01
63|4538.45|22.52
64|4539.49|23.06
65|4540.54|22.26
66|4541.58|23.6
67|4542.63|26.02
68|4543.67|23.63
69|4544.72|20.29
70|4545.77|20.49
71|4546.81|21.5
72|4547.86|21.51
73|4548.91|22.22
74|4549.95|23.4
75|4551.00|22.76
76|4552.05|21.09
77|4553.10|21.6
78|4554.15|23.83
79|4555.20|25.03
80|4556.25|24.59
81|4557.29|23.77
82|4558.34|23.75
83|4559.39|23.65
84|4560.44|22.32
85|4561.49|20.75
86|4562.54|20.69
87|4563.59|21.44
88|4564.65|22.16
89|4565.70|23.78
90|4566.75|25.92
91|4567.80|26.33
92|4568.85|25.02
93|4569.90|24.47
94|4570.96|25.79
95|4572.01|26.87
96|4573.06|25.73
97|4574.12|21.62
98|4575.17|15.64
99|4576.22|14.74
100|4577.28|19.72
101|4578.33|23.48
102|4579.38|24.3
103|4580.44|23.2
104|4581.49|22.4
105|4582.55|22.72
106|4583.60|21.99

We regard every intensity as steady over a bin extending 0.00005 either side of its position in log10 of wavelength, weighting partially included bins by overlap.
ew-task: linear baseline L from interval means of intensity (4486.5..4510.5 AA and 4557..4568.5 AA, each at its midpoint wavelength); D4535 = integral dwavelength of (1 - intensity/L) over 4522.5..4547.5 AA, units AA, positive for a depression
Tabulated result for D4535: 1.34 AA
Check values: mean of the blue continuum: 21.8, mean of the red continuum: 23.2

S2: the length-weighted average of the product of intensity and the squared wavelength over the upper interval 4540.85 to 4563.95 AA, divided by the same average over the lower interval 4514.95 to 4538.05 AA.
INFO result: 1.1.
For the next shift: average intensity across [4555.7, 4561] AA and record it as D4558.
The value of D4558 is 23.6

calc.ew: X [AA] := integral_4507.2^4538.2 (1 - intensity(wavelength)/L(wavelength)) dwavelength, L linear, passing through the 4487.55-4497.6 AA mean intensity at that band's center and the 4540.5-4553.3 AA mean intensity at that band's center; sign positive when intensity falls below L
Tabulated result 1.7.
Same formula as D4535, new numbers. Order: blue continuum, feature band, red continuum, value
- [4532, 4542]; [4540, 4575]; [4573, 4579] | -4.2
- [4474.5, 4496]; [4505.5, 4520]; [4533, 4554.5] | 0.1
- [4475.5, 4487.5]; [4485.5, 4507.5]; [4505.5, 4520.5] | -0.3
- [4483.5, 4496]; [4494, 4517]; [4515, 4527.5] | -1.4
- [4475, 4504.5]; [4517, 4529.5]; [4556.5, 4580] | 1.3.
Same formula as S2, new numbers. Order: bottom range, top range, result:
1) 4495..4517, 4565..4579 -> 1.10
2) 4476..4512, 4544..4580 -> 1.09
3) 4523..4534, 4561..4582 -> 1.15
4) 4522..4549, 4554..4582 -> 1.09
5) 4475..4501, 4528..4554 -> 1.07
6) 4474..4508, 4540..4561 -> 1.11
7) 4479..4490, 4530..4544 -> 1.09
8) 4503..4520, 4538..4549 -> 1.06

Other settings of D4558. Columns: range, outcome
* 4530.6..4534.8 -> 20.2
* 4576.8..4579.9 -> 22.6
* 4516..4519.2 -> 15.2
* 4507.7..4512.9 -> 24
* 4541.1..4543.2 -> 24.8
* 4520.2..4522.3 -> 21.9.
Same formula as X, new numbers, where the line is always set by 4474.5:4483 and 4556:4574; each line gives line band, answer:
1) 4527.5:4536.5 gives 0.9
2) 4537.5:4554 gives 0.6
